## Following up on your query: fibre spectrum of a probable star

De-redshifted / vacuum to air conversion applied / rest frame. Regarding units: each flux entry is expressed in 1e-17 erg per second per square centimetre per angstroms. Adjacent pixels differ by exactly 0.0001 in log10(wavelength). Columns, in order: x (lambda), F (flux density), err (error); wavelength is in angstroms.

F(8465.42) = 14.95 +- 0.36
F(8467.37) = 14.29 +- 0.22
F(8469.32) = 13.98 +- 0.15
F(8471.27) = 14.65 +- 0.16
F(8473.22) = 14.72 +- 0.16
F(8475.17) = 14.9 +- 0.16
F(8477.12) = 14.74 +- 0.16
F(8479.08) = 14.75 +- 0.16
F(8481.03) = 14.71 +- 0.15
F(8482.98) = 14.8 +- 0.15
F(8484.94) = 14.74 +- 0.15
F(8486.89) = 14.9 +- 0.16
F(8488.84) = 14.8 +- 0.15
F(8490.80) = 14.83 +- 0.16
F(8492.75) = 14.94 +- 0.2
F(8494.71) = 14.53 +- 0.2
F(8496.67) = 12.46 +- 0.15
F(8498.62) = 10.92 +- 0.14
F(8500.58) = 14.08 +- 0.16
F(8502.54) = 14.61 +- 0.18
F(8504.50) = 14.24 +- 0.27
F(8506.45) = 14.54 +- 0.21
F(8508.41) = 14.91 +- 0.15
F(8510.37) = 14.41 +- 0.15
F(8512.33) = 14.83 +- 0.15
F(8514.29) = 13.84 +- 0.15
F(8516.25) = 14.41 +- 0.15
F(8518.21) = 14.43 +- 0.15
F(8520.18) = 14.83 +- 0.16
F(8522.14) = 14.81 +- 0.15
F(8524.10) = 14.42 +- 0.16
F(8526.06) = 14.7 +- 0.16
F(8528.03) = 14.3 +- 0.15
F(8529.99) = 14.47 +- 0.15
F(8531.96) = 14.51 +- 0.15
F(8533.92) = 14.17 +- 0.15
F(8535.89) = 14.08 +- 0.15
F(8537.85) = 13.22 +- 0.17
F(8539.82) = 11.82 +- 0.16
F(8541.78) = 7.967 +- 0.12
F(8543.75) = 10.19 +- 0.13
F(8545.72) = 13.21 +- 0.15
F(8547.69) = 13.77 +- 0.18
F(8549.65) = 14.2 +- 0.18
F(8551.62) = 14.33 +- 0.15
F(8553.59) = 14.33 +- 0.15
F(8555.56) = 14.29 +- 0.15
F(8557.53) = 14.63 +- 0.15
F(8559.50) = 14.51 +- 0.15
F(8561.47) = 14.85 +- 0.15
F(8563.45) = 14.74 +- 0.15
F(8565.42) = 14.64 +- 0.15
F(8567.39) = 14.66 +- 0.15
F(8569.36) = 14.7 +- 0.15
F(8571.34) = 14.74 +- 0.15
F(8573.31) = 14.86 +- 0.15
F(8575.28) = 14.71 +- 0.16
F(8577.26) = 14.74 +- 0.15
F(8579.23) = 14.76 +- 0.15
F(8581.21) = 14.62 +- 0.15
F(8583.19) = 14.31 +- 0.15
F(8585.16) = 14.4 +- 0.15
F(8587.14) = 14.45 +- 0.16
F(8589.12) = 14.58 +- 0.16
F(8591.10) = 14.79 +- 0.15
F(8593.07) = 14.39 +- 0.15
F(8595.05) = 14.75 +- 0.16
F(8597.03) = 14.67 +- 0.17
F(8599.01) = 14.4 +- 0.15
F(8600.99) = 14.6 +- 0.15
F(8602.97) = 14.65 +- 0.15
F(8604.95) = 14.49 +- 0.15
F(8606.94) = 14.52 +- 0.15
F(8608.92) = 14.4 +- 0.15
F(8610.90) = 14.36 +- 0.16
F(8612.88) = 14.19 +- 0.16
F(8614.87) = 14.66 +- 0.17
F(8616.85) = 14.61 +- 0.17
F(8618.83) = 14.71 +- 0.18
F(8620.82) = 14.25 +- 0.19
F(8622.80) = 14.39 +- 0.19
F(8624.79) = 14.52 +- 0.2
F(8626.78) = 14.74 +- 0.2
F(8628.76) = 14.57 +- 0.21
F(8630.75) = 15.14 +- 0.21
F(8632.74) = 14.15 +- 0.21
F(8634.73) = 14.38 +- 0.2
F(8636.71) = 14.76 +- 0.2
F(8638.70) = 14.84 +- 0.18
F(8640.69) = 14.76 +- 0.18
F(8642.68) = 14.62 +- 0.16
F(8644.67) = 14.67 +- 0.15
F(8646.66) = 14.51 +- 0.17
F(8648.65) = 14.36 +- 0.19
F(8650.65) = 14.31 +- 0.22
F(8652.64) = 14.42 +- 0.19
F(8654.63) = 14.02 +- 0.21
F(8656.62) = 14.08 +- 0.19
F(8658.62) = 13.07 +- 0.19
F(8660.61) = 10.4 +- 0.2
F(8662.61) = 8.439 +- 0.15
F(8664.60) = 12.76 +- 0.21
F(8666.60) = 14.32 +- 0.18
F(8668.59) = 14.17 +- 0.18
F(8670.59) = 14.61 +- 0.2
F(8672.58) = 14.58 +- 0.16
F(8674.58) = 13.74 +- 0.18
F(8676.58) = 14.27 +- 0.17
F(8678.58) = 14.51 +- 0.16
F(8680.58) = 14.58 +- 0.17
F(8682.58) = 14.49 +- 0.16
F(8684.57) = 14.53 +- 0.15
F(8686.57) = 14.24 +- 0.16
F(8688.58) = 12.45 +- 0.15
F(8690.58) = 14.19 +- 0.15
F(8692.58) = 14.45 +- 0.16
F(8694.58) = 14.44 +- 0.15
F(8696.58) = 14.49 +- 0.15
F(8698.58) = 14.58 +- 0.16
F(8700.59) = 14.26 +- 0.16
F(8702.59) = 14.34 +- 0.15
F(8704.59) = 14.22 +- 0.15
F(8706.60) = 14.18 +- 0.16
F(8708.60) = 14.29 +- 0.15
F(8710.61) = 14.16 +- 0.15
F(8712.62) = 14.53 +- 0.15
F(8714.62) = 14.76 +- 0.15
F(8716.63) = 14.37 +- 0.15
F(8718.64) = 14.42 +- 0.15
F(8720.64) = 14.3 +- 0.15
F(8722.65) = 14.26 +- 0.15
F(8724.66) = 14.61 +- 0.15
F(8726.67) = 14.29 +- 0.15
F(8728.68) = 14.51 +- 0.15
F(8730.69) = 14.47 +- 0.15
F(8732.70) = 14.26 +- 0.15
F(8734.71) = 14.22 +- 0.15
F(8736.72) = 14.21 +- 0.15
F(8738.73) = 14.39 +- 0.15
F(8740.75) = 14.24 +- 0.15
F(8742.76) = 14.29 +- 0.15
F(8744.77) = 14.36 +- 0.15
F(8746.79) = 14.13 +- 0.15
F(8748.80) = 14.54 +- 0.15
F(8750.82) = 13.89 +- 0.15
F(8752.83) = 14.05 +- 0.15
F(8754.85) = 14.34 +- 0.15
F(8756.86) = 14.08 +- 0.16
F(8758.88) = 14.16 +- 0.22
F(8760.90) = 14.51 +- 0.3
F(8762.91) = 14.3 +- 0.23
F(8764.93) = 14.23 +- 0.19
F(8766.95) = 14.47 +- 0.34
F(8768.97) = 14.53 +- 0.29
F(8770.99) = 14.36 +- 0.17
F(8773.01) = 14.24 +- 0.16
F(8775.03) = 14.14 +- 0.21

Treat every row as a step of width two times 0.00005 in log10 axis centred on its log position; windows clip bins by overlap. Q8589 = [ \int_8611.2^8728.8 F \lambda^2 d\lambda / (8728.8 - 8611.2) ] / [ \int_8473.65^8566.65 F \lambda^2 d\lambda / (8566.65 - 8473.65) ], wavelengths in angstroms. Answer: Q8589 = 1.04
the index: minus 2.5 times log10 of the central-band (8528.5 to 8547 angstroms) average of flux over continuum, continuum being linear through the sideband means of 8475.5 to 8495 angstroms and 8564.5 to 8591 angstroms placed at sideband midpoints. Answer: 0.16 mag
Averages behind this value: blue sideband 14.8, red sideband 14.6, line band 12.7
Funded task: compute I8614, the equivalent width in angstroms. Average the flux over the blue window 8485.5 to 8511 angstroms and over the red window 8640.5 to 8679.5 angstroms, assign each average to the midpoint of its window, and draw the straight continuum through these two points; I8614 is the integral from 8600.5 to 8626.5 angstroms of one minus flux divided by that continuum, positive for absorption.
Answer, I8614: -1.2 angstroms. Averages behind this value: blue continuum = 14.2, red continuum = 13.7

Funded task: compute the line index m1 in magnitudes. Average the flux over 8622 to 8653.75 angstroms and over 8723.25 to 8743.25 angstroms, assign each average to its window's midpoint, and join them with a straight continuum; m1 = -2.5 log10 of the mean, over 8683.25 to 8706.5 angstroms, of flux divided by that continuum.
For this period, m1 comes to 0.02 mag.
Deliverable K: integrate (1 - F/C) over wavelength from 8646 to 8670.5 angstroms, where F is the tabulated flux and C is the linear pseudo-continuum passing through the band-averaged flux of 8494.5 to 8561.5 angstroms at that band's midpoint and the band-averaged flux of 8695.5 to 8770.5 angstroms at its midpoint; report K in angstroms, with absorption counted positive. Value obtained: 1.5 angstroms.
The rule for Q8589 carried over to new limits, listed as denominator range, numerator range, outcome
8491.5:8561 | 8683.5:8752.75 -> 1.08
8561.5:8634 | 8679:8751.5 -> 1.01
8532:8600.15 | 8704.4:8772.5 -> 1.06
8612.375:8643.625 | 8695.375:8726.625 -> 1.01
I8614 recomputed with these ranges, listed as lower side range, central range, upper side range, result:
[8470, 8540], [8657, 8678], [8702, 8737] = 1.8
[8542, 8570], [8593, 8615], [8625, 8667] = -1.0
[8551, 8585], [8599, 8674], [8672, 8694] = 1.1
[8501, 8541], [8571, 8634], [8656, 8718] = -2.2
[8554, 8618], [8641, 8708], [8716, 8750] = 2.4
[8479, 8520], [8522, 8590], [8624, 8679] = 0.7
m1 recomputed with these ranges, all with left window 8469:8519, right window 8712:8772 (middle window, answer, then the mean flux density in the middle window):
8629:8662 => 0.02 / 14.1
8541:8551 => 0.19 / 12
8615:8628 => -0.01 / 14.6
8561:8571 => -0.03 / 14.7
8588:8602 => -0.02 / 14.6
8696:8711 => 0.00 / 14.3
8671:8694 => 0.01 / 14.2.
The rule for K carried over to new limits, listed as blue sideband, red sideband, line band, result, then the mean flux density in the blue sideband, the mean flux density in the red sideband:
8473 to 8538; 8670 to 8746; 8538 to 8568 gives 1.9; 14.4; 14.3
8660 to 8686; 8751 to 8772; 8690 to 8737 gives -1.6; 13.6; 14.3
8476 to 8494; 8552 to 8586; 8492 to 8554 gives 4.0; 14.8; 14.6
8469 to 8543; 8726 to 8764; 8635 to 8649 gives -0.4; 14.1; 14.3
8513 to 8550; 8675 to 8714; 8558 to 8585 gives -1.9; 13.5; 14.3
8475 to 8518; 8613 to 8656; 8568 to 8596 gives -0.3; 14.3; 14.5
